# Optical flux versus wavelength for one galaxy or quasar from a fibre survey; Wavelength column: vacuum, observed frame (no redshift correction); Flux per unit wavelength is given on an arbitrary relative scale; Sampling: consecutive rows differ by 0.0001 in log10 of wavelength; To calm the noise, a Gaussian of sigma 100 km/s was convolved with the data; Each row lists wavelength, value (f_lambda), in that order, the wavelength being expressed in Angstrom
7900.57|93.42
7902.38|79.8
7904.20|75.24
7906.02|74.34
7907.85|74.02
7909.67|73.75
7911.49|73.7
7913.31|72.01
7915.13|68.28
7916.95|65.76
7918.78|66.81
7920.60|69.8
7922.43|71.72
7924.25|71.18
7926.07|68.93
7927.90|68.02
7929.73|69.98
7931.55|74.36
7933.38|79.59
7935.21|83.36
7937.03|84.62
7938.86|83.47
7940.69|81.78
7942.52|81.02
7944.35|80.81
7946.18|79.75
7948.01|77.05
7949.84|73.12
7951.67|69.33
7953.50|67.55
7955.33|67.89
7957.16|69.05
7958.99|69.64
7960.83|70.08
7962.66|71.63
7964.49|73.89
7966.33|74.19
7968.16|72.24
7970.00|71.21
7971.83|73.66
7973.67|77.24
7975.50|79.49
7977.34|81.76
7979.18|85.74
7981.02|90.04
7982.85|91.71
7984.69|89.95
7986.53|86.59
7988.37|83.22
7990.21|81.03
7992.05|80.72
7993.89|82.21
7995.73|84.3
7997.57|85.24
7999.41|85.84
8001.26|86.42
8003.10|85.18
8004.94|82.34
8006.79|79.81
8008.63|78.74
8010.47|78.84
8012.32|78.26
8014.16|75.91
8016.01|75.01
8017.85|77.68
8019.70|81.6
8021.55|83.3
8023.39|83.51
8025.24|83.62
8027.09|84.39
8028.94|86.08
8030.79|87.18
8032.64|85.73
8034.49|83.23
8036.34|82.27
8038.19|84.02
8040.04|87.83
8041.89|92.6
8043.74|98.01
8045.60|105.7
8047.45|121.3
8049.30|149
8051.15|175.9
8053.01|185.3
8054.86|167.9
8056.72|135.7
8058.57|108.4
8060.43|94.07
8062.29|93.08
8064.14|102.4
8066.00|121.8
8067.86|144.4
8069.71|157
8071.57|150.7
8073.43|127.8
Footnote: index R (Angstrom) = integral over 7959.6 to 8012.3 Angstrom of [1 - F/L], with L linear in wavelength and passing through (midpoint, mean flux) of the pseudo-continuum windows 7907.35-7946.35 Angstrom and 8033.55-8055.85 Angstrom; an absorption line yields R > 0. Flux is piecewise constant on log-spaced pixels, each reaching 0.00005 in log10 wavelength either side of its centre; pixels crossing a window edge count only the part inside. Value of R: 8.8 Angstrom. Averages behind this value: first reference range 74.6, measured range 80.7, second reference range 119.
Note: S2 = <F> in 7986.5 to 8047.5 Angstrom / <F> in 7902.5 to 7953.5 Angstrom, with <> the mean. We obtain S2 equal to 1.1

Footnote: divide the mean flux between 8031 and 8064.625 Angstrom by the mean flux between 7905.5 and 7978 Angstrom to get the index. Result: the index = 1.54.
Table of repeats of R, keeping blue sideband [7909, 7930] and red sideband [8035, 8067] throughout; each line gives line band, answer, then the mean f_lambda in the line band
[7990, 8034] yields 8.96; 82.2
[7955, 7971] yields 2.70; 71.2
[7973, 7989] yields 1.22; 85.2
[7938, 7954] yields 0.42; 77.3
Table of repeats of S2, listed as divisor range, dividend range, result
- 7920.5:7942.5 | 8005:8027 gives 1.05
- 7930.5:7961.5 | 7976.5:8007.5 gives 1.12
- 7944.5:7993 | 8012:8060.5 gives 1.33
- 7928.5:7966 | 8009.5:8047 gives 1.13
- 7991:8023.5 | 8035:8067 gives 1.45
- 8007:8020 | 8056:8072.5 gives 1.58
